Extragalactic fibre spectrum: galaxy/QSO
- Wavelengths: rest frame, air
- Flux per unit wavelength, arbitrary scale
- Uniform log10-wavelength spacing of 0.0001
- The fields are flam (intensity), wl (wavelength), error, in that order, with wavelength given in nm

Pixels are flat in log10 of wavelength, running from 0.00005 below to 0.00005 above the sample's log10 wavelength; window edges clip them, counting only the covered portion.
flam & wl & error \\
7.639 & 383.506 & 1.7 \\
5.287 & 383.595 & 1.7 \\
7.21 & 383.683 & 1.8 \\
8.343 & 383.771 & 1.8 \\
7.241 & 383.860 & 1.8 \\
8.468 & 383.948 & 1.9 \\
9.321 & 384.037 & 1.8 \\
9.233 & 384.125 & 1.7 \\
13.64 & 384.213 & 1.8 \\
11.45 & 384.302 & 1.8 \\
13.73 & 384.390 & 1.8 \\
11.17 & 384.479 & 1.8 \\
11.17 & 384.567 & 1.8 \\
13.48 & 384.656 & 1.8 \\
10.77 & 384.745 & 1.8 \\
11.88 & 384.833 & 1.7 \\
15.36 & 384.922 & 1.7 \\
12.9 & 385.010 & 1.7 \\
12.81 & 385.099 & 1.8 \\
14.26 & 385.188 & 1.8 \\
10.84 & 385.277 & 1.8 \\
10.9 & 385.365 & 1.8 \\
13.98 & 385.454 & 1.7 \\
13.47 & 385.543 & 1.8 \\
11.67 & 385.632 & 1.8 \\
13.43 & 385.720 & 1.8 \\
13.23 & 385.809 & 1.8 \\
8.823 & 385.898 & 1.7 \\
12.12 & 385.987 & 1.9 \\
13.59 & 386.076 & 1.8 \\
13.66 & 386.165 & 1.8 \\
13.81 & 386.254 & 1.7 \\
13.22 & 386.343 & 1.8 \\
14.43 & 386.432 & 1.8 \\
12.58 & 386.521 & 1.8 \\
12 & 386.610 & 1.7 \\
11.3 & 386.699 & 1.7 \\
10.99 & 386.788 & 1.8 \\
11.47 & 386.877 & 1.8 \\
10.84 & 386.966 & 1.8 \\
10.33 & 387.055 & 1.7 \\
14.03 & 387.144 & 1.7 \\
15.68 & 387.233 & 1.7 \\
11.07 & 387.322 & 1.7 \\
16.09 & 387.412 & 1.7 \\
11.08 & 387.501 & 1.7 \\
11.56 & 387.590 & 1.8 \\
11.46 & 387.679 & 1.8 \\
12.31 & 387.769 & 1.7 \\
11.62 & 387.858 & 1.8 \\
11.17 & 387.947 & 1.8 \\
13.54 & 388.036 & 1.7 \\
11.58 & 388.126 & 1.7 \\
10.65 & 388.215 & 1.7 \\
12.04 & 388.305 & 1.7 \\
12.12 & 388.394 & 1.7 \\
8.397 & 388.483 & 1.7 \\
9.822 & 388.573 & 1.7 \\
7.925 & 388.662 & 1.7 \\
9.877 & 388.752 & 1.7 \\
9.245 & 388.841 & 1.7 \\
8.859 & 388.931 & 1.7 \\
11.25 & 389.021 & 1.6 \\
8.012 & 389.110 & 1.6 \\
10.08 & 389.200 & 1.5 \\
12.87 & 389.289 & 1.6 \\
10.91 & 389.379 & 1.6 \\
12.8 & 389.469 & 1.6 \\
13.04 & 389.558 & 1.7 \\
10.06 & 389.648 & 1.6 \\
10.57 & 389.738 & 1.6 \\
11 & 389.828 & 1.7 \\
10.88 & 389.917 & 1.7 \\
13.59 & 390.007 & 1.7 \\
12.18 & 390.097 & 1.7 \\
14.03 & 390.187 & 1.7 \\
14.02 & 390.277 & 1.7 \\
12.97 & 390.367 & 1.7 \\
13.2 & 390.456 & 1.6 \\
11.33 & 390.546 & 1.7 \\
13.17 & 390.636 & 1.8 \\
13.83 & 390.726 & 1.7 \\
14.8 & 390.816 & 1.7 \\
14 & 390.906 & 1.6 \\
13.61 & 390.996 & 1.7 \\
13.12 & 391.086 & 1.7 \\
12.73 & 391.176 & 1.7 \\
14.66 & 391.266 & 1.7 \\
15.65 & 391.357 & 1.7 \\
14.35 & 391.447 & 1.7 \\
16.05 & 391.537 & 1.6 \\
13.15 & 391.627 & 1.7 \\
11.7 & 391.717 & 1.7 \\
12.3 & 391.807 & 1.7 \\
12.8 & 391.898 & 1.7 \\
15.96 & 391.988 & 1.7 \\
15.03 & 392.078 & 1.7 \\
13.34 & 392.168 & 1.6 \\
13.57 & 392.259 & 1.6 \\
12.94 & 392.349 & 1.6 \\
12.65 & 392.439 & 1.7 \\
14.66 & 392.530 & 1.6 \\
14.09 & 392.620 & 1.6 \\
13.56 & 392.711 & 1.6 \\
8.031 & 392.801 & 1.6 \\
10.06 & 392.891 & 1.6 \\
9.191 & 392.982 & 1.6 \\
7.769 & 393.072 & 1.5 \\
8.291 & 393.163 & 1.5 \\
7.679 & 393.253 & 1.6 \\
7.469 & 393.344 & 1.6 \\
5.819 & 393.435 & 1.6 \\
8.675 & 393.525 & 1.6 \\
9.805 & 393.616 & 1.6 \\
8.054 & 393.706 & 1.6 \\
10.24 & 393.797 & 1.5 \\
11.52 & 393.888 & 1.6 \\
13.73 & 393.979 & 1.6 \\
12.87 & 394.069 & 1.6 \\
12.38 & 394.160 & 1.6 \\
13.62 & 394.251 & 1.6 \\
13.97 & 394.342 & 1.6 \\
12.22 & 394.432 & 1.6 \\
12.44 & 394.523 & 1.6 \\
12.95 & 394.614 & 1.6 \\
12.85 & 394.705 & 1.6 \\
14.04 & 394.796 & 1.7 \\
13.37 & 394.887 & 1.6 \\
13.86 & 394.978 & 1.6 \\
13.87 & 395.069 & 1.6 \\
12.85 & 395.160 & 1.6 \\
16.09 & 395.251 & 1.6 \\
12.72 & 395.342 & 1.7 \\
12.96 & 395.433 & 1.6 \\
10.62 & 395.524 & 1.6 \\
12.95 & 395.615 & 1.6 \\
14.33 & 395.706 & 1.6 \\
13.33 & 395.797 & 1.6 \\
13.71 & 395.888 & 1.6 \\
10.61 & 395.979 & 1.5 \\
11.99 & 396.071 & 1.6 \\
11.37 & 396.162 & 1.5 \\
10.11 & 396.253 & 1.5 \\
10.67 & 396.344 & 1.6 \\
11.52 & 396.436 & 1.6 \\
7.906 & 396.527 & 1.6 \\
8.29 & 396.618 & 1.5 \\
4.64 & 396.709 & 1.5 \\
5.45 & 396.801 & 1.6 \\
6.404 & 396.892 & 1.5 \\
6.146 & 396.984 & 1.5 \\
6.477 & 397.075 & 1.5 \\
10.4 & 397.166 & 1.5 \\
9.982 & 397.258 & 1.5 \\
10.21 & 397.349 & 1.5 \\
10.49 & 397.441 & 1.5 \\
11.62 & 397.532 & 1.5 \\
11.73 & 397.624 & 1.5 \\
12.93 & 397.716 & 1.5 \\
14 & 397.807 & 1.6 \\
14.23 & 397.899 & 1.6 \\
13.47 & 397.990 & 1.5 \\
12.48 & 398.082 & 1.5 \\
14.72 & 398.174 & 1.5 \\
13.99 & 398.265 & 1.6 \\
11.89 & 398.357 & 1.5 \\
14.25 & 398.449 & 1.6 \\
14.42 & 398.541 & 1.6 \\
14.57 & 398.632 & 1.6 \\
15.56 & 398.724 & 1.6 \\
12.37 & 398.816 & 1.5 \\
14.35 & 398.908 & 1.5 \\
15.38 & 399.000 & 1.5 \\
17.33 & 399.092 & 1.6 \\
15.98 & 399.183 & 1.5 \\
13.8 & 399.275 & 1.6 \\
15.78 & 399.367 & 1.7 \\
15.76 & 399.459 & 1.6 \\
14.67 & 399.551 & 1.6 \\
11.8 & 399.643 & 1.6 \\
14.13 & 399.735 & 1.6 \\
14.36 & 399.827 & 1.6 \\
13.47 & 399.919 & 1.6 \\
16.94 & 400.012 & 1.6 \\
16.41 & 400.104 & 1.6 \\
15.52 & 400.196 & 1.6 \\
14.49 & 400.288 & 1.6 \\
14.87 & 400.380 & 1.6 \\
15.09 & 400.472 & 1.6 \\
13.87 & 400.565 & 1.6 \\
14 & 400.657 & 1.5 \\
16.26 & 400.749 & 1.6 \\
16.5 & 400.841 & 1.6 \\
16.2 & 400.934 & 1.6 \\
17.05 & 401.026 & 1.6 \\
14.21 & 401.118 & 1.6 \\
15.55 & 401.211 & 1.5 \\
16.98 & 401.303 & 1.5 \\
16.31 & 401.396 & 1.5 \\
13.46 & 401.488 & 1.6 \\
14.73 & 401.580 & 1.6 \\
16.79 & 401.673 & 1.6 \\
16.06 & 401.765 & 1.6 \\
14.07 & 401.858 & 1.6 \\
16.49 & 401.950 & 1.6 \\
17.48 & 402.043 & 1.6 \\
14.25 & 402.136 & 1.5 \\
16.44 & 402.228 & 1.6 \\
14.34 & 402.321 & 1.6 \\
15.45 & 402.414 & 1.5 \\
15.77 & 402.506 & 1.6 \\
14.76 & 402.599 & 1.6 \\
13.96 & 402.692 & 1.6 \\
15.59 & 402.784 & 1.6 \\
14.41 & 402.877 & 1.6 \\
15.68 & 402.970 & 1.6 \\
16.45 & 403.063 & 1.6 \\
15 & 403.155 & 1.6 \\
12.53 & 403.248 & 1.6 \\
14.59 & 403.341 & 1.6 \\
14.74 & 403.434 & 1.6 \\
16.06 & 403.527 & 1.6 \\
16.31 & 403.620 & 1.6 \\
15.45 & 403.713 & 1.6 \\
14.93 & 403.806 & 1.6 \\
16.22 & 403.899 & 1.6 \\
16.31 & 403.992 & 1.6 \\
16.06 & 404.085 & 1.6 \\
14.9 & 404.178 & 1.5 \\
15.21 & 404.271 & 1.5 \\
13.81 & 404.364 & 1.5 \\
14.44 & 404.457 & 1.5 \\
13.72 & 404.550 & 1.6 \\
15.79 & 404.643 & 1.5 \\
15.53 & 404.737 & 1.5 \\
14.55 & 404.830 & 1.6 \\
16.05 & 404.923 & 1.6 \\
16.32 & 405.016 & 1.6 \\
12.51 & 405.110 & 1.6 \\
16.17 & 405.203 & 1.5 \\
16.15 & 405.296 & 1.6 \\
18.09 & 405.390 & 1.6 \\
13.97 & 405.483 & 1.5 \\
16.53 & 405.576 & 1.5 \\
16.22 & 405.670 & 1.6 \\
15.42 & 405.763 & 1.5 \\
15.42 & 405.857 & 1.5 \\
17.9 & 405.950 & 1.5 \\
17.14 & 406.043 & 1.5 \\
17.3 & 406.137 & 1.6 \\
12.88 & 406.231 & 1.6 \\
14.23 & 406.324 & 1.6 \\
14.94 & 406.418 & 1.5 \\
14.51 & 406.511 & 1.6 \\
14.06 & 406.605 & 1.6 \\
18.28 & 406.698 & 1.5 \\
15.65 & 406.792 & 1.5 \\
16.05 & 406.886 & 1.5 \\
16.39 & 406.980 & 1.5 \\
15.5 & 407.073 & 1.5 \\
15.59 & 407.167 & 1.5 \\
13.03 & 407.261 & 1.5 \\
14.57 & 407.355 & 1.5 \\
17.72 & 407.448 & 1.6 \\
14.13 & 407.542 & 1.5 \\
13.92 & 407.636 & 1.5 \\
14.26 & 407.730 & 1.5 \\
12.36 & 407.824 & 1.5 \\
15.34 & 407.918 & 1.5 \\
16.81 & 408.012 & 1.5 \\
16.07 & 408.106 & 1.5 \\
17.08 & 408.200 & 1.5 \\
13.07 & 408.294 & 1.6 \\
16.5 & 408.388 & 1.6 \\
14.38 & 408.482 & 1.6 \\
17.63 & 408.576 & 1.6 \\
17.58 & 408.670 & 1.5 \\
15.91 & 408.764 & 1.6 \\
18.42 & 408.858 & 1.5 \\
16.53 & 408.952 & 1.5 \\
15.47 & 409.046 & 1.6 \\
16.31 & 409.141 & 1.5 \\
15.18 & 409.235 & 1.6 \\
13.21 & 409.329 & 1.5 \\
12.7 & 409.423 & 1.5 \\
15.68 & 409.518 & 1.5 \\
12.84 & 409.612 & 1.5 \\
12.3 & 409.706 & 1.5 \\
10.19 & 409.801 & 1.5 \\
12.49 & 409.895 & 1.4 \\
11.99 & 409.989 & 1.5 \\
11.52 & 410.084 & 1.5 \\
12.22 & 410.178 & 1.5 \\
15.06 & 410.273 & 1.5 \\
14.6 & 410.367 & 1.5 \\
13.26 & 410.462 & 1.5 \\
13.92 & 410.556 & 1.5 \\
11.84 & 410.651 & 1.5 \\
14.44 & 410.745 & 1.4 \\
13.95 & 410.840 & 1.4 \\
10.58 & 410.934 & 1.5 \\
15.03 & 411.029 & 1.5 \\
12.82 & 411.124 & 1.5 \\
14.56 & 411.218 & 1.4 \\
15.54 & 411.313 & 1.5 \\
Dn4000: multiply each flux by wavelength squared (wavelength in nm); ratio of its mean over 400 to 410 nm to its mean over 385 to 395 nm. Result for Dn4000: 1.37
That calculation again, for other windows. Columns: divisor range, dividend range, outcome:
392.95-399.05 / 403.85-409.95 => 1.40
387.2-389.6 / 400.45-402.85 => 1.46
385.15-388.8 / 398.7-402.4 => 1.36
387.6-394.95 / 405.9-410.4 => 1.37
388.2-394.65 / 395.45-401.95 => 1.16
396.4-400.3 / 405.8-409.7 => 1.28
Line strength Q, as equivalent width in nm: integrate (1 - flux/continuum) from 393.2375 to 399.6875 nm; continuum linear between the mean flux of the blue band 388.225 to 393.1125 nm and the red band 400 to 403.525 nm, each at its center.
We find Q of 0.86 nm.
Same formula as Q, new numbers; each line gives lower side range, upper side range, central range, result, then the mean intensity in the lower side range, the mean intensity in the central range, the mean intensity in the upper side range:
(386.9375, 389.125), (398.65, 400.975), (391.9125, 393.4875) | 0.187 nm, 11.3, 11.2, 15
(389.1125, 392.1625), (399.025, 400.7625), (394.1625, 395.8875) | 0.080 nm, 13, 13.3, 15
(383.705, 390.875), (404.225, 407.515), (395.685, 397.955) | 0.560 nm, 11.8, 10.3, 15.5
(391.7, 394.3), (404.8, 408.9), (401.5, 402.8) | -0.114 nm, 11.3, 15.4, 15.6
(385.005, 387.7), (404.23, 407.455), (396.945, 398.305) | 0.256 nm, 12.5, 11.5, 15.5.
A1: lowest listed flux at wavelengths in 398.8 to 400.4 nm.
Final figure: 11.8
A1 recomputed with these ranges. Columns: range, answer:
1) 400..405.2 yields 12.51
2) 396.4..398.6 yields 4.64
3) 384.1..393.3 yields 7.679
